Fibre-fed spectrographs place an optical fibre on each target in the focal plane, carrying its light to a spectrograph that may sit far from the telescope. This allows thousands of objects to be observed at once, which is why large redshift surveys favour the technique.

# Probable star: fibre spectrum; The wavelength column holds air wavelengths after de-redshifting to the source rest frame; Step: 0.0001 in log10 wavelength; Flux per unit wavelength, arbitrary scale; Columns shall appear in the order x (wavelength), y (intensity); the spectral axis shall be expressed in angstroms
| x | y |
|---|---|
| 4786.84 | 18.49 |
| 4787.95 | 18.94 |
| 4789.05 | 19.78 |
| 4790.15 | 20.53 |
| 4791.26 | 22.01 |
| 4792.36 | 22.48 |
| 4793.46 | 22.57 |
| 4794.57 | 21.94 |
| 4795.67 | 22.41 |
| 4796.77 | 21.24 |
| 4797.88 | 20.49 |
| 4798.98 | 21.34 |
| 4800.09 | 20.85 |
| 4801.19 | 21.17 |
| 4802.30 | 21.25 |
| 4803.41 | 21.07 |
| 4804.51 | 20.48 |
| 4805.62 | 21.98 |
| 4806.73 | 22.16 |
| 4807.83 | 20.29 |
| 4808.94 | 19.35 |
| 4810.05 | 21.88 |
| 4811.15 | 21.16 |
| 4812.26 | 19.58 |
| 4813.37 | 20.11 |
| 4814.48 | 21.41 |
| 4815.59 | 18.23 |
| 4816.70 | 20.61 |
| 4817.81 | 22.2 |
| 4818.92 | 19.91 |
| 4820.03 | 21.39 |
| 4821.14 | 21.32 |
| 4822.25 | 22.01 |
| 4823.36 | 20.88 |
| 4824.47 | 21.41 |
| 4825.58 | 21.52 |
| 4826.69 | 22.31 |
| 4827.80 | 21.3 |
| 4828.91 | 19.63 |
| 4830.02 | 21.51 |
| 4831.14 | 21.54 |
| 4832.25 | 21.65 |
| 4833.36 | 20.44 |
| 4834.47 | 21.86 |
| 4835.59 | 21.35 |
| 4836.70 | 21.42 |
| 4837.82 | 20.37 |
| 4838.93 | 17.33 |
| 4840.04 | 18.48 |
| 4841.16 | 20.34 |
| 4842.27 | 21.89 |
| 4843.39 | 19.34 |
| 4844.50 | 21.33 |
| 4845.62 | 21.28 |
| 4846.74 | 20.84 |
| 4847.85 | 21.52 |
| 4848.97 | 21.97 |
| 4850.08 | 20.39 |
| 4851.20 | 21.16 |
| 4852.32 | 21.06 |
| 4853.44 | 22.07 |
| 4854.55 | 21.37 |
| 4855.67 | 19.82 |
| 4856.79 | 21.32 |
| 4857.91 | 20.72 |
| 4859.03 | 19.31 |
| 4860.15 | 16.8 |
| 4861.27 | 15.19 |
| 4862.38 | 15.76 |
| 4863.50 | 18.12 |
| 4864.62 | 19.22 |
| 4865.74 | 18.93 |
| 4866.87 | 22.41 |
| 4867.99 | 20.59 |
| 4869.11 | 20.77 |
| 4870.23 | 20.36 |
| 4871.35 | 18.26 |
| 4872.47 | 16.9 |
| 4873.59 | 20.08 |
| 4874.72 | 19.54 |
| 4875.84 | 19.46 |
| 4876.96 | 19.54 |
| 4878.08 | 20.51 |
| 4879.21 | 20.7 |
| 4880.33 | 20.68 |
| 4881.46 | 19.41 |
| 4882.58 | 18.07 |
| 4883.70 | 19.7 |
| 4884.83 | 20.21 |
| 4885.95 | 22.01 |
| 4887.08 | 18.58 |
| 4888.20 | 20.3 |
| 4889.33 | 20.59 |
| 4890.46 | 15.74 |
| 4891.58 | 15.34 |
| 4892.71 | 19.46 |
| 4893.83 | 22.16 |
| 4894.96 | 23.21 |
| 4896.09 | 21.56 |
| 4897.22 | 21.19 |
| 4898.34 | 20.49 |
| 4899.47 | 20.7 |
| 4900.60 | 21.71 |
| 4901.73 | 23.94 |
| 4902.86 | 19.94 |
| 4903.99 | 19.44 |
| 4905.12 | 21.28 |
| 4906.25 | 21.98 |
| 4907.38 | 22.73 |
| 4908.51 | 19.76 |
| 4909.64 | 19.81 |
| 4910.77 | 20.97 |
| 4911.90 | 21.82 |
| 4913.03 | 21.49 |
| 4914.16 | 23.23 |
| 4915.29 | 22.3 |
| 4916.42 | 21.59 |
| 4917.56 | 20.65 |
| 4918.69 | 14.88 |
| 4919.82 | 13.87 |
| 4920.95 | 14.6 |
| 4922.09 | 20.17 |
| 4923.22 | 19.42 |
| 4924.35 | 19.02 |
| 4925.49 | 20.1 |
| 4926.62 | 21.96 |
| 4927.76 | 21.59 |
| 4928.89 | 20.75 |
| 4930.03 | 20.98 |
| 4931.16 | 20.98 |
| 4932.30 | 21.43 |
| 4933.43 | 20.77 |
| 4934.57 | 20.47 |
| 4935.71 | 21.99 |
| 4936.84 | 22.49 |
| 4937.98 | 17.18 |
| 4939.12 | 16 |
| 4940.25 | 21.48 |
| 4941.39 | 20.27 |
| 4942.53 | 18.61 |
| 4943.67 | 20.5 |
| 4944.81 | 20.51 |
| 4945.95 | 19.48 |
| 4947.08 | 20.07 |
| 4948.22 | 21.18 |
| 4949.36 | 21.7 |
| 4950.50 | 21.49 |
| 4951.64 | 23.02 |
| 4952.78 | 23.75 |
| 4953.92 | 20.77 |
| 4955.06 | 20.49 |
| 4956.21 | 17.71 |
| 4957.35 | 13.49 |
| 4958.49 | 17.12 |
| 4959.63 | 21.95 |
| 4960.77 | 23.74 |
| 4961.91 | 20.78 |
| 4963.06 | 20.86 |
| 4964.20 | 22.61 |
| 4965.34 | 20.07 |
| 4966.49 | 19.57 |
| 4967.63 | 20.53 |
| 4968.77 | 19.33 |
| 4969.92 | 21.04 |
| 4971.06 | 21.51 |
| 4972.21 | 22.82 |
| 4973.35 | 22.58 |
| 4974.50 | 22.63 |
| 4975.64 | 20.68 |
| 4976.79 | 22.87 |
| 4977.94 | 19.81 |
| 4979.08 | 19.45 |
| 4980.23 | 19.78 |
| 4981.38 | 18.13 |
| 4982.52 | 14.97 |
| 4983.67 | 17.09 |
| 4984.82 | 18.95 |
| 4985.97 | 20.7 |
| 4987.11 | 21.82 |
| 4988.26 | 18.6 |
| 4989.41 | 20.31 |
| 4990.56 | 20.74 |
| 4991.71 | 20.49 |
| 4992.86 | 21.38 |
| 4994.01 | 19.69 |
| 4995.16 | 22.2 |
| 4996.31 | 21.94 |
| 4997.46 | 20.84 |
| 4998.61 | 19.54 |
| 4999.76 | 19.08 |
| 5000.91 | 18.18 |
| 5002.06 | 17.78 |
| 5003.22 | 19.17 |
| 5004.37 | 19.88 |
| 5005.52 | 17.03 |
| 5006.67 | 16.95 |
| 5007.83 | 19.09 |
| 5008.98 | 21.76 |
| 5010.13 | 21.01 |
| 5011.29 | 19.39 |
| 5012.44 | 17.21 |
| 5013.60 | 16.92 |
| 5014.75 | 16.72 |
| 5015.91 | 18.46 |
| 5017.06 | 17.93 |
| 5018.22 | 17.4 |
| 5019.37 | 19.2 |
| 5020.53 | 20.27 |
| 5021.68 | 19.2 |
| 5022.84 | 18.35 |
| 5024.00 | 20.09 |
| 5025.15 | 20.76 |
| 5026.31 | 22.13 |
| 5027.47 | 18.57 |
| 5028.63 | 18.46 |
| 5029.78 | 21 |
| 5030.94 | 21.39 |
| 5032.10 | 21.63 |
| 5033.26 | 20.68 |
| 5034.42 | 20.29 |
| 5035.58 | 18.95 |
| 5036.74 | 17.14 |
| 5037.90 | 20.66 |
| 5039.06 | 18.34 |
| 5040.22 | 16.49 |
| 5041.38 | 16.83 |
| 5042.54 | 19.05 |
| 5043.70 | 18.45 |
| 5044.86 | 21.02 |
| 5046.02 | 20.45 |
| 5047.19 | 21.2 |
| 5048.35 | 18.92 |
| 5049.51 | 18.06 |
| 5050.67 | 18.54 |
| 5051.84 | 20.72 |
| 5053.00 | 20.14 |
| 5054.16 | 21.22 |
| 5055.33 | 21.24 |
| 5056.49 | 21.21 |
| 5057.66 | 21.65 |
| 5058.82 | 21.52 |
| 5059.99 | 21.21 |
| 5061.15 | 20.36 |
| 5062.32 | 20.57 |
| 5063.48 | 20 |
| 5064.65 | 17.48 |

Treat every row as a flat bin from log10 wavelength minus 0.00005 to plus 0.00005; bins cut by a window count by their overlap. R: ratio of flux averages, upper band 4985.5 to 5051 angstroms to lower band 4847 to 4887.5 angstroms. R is 0.98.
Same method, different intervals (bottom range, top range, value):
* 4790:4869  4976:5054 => 0.94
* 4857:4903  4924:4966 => 1.04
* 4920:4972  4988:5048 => 0.96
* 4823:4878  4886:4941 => 1.00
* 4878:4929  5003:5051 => 0.95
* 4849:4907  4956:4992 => 1.01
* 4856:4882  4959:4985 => 1.06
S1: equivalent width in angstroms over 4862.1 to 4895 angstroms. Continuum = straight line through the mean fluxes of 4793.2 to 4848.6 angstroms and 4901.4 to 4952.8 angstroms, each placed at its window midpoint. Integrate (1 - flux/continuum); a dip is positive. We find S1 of 1.8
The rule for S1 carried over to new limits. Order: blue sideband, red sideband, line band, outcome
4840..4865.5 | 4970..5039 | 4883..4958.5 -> -1.4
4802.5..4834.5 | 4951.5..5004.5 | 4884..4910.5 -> 0.1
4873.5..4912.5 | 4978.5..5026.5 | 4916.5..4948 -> 0.4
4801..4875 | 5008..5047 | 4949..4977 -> -1.7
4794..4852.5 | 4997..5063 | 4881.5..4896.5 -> 0.5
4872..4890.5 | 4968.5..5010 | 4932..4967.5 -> -0.9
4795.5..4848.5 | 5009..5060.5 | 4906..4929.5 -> 0.2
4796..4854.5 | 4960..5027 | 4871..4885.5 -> 0.8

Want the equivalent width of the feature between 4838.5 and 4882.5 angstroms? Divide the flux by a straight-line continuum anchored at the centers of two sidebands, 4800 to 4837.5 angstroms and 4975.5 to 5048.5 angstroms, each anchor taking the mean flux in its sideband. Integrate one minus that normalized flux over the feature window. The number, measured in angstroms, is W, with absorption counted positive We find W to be 1.77 angstroms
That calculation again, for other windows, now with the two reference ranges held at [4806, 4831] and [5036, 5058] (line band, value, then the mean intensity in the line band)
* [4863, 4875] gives 0.6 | 19.6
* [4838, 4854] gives 0.1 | 20.6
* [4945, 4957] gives -0.4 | 20.8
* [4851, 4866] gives 1.0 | 19.3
